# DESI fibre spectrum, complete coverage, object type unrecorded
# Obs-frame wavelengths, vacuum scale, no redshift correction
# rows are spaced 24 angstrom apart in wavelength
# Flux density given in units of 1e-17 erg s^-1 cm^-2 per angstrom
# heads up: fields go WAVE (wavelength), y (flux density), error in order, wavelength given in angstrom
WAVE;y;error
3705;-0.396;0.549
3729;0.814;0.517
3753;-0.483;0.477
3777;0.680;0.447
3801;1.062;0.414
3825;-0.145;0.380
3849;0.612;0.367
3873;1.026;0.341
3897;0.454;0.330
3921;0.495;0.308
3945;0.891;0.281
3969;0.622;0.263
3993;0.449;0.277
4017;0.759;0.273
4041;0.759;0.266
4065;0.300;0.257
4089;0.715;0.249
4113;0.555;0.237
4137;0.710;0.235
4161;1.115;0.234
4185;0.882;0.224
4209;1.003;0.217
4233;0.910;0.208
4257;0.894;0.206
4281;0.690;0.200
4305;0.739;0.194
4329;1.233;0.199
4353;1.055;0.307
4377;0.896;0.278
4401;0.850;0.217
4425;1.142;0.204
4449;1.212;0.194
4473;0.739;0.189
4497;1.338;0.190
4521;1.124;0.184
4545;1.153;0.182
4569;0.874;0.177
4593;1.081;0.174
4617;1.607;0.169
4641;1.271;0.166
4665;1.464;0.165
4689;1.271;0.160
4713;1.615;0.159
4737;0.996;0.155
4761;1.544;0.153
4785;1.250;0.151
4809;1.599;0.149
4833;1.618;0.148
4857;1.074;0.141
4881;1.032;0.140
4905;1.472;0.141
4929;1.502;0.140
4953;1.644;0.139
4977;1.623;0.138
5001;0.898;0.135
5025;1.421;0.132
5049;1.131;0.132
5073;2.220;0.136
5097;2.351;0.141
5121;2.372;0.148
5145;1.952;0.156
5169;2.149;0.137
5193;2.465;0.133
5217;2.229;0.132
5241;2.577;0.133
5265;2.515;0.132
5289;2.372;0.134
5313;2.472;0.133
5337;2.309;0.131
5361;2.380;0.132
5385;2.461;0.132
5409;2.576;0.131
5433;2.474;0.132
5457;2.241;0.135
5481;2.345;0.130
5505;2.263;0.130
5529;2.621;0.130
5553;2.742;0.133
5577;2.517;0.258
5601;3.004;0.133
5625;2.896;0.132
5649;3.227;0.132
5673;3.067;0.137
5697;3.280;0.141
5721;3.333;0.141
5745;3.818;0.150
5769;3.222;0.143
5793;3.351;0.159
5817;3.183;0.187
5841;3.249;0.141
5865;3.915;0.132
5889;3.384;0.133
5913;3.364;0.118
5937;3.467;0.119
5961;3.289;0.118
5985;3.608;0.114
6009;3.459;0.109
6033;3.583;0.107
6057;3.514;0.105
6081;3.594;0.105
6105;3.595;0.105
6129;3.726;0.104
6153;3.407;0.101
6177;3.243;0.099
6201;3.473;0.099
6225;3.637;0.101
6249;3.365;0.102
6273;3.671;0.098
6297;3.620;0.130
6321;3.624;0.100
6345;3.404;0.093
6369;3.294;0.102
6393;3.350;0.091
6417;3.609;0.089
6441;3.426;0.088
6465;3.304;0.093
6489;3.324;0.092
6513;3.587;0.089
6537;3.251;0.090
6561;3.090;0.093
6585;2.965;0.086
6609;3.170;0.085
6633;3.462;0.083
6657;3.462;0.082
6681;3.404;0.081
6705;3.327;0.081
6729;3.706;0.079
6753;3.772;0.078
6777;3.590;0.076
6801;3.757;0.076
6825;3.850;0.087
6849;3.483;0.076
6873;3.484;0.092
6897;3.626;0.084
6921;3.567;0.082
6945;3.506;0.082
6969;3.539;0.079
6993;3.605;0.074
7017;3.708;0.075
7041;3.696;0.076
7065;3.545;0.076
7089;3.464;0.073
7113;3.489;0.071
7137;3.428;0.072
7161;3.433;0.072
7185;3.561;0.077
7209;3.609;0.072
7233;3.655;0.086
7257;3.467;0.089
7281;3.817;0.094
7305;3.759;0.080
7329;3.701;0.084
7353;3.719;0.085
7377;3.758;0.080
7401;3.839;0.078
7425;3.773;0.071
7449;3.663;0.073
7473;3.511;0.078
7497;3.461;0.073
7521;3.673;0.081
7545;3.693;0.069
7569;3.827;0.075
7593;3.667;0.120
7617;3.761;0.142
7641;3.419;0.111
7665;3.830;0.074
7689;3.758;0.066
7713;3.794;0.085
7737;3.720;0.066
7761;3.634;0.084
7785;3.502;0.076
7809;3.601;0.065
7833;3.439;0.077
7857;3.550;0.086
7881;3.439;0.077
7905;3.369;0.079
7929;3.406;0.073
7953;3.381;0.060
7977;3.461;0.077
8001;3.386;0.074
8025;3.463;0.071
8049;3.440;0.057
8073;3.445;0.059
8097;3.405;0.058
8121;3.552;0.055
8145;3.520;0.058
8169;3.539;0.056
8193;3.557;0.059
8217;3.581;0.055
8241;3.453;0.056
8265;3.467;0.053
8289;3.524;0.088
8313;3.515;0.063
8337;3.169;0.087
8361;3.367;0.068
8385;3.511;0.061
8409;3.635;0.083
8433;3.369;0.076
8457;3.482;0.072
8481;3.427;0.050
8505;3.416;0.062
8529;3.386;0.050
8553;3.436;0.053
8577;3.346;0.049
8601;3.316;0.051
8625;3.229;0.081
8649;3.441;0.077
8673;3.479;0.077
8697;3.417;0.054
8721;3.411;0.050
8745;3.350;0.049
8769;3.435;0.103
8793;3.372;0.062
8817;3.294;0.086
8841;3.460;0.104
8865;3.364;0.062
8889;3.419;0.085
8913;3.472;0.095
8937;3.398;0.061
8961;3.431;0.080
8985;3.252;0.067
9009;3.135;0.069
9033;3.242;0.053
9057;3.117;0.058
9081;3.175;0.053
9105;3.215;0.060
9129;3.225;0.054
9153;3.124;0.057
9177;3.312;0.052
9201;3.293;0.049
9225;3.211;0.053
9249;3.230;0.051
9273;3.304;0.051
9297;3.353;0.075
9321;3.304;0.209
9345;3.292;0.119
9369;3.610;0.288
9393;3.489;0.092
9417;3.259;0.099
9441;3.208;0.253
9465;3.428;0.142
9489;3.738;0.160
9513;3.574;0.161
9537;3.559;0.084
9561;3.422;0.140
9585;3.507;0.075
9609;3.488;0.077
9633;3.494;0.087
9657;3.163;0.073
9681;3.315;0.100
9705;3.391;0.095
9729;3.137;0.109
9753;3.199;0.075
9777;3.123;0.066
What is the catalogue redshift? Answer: 0.27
